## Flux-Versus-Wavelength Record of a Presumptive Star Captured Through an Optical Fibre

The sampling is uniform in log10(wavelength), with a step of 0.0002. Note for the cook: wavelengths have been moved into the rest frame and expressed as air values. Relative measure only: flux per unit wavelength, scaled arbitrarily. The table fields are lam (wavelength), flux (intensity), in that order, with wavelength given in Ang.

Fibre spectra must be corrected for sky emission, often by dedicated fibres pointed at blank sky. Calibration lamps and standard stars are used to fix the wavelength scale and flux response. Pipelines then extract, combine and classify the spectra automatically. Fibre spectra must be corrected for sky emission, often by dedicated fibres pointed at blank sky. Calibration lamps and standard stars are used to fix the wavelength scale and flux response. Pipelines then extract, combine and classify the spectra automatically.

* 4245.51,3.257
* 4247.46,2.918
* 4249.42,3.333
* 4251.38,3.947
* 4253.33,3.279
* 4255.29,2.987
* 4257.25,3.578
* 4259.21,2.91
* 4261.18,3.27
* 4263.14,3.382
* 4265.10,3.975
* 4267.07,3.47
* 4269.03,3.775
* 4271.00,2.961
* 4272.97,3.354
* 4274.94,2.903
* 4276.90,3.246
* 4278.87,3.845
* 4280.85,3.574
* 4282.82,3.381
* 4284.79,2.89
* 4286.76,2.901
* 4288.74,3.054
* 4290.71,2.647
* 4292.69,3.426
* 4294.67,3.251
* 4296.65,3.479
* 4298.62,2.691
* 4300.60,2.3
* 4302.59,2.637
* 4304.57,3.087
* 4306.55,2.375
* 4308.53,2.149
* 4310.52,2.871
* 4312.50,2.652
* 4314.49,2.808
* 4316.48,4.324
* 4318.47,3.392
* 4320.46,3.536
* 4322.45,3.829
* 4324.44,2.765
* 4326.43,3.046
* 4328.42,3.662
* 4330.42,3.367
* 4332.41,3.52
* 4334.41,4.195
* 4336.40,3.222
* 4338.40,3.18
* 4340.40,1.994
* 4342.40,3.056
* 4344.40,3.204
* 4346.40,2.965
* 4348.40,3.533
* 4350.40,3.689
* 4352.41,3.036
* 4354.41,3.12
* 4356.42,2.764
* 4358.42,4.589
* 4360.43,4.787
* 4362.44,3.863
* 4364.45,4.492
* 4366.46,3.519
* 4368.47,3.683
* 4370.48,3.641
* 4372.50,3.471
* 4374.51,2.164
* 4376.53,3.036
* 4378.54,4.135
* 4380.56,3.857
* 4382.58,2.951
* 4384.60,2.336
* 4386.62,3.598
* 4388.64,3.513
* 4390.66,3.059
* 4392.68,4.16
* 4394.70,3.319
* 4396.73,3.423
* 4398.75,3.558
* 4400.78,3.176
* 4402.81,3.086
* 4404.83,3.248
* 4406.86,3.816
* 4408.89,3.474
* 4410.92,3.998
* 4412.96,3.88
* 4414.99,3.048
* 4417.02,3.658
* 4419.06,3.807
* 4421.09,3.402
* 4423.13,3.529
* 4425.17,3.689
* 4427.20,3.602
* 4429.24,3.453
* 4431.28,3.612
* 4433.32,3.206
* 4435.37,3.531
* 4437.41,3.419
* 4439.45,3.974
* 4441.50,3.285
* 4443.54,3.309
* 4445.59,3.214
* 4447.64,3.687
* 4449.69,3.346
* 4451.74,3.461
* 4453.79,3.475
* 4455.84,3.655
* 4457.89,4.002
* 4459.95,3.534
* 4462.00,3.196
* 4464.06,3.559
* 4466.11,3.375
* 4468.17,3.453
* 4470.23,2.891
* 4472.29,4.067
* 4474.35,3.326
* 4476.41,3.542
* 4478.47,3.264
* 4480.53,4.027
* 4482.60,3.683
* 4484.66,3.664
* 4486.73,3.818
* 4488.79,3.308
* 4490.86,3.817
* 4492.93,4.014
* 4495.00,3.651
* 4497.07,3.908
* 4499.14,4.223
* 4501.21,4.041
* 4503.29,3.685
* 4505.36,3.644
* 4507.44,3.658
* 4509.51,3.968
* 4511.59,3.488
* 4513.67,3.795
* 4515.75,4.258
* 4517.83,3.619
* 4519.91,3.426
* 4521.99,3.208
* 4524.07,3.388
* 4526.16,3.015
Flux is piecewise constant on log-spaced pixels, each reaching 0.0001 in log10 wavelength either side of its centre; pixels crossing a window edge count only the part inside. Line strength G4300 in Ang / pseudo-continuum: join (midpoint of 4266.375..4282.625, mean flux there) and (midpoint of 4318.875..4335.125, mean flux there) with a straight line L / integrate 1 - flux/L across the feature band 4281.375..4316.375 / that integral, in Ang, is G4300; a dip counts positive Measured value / 5.3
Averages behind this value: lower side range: 3.39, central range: 2.91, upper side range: 3.47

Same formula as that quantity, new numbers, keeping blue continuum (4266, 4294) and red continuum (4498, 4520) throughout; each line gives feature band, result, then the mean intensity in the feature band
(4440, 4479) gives 2.4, 3.46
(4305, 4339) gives 1.3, 3.23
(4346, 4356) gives 0.5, 3.26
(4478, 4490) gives 0.3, 3.65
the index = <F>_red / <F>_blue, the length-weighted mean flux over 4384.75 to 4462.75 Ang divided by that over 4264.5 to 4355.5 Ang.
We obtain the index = 1.10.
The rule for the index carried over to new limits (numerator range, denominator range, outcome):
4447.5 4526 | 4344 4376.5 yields 1.03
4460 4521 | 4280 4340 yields 1.17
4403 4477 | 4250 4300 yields 1.07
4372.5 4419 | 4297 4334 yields 1.10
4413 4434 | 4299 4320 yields 1.23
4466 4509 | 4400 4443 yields 1.05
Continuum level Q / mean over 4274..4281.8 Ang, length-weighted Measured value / 3.39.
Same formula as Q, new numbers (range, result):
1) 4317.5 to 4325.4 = 3.38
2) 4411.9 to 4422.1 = 3.56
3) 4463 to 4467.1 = 3.47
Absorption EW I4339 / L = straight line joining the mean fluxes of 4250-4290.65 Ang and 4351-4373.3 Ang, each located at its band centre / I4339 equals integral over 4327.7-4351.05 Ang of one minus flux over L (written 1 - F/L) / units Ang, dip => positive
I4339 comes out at 2.15 Ang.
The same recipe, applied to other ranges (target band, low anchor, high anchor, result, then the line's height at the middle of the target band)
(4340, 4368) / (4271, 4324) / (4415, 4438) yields -1.9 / 3.28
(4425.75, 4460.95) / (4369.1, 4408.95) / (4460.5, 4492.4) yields -0.5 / 3.47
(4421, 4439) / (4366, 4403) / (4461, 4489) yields -0.4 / 3.44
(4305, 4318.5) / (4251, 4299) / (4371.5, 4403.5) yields 1.6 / 3.29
